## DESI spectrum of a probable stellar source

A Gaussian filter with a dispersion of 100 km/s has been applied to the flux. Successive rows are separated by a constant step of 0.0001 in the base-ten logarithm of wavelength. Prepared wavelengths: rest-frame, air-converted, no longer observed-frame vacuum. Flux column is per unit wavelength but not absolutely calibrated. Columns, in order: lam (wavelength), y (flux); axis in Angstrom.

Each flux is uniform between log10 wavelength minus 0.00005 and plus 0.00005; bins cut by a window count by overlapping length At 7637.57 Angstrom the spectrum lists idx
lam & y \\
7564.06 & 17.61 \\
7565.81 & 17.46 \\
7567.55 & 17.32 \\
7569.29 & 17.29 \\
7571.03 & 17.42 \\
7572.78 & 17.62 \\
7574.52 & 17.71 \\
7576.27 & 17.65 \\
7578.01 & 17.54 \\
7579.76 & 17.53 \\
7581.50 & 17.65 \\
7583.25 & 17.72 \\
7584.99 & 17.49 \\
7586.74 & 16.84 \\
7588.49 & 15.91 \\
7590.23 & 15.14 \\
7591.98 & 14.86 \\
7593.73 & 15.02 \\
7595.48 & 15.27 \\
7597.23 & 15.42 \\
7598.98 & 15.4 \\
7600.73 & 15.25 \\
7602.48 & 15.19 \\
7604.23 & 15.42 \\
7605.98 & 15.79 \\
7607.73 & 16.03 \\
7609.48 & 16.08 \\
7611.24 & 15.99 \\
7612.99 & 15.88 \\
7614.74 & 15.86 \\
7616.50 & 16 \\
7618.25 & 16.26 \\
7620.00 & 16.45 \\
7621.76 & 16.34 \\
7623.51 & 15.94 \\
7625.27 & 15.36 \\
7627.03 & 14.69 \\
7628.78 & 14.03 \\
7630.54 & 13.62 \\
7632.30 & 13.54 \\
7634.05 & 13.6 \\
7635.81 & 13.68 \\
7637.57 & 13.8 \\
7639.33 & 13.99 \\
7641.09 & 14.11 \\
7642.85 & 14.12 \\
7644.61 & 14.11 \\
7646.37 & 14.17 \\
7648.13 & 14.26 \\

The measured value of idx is 13.8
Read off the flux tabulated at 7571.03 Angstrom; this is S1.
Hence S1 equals 17.42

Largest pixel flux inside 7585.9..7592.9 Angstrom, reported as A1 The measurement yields 16.84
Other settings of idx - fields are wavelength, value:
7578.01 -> 17.54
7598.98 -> 15.4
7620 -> 16.45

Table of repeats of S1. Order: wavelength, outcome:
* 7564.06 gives 17.61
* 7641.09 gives 14.11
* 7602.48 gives 15.19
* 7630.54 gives 13.62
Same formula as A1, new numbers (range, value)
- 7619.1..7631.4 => 16.45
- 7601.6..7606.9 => 15.79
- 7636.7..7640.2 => 13.99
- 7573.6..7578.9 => 17.71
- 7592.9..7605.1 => 15.42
